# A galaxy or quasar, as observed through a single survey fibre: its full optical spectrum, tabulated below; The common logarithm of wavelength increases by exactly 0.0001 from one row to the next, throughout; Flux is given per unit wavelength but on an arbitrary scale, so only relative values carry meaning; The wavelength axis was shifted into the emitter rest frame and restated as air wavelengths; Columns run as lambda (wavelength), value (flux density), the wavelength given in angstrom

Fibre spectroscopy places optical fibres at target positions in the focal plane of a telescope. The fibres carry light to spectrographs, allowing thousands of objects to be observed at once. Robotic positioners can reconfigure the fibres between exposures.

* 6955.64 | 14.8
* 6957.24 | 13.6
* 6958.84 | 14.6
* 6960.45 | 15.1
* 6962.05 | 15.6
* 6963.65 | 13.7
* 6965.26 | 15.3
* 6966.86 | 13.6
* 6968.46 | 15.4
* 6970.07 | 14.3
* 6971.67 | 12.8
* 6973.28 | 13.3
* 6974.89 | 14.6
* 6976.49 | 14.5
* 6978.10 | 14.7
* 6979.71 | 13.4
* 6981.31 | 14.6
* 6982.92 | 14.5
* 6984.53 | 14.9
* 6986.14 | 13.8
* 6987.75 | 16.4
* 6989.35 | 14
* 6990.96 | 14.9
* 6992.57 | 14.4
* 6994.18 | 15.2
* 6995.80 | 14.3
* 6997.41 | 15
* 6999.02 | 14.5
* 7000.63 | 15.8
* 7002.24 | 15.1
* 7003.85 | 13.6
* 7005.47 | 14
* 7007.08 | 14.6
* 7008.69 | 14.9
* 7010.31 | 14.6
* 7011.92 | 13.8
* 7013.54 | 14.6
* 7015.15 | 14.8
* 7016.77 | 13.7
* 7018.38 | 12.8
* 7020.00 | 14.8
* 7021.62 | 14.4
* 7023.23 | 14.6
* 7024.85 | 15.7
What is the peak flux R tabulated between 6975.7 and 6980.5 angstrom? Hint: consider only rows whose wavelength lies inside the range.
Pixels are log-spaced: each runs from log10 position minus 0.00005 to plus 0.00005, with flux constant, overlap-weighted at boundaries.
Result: 14.7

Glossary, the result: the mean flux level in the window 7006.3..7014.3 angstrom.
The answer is 14.5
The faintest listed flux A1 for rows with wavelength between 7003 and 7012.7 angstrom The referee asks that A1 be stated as 13.6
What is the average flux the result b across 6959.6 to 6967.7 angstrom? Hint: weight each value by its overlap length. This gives 14.7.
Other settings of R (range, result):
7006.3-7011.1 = 14.9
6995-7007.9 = 15.8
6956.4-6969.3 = 15.6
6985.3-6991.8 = 16.4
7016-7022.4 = 14.8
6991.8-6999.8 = 15.2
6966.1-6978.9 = 15.4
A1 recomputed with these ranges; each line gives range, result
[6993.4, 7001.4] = 14.3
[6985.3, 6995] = 13.8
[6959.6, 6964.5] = 13.7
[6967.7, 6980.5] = 12.8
